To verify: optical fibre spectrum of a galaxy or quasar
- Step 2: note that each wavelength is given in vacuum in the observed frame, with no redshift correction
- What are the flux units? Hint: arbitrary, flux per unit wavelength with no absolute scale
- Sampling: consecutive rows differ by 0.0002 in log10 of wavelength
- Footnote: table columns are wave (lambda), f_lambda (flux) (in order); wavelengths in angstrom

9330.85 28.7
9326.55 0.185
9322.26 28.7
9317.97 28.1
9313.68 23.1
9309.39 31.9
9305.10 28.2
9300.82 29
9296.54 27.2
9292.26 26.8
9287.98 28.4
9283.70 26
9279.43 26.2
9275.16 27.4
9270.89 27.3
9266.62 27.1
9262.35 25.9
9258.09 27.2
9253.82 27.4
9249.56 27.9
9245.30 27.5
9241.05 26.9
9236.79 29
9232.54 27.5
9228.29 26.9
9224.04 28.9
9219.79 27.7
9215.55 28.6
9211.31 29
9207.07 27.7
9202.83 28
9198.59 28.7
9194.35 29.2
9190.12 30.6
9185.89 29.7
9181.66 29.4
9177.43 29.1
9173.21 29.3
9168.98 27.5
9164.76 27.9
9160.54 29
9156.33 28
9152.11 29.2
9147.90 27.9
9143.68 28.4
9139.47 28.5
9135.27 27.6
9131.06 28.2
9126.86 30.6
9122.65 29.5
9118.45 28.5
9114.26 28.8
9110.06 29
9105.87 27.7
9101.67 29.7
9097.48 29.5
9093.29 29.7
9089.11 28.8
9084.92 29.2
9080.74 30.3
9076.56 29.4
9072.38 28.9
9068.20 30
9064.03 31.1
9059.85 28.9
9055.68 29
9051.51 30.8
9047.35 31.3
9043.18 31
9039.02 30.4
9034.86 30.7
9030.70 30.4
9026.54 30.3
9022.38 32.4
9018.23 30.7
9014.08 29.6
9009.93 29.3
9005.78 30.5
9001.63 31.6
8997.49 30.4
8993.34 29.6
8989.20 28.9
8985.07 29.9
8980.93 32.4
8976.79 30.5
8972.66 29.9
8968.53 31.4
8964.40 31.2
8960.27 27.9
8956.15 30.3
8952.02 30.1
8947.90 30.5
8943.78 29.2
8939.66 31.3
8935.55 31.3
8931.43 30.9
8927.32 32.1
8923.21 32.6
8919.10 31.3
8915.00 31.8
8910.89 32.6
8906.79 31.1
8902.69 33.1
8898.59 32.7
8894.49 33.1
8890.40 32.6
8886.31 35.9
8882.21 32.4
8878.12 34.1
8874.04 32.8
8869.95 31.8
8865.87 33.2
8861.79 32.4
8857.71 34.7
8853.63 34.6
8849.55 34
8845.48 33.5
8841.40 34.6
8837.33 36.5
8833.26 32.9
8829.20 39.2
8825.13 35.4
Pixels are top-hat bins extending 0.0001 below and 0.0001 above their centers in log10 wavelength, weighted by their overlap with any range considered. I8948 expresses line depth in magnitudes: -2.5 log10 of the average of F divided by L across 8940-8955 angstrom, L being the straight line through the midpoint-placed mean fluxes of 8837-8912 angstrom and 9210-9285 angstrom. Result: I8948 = 0.07 mag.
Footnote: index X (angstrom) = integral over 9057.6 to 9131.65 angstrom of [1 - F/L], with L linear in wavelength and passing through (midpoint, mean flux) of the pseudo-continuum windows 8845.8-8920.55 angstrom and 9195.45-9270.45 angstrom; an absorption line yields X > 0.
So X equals 1.3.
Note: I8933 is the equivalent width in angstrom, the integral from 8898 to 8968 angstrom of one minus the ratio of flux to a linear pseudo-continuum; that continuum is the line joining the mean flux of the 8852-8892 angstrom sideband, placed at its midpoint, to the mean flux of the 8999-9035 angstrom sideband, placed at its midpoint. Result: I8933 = 2.4 angstrom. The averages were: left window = 33.4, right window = 30.6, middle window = 31.1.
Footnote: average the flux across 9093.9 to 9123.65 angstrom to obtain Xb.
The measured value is 29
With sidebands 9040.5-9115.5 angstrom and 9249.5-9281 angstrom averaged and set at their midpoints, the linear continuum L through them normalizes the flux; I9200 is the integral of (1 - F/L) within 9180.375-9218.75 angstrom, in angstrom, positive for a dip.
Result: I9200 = -1.39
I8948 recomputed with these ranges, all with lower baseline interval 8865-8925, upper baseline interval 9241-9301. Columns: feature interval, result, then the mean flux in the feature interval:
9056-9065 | 0.02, 29.6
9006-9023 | 0.02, 30.3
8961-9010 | 0.03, 30.4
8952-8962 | 0.09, 29.3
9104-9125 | 0.03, 28.7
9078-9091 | 0.02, 29.4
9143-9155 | 0.02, 28.5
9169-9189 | -0.03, 29.2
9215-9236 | 0.00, 27.9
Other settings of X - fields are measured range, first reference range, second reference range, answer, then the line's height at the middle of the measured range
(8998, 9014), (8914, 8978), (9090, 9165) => -0.1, 30.1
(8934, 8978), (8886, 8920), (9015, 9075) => 2.0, 31.8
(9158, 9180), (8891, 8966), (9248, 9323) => 0.1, 28.7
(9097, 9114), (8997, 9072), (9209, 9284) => 0.3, 29.5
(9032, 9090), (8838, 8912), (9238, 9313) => 1.2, 30.6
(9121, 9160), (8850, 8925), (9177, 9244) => 1.1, 29.5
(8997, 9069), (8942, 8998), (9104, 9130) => -2.0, 29.7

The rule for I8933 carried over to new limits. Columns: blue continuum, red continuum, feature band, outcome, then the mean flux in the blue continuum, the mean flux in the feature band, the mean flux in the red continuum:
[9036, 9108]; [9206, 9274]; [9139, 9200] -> -0.7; 29.8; 28.8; 27.7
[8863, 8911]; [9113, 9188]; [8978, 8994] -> 0.6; 33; 30.3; 28.7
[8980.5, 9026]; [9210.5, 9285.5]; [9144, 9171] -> 0.3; 30.4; 28.3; 27.4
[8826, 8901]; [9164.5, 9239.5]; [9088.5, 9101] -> 0.4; 34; 29.5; 28.6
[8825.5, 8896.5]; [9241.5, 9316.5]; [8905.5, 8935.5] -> 1.2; 34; 31.8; 27.3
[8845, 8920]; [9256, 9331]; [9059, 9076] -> 0.0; 33.1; 29.7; 25.9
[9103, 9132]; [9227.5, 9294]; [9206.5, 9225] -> -0.4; 28.9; 28.4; 27.2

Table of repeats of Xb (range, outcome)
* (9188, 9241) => 28.4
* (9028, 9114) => 29.8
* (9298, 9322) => 28.1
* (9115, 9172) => 28.5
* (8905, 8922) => 31.8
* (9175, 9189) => 29.5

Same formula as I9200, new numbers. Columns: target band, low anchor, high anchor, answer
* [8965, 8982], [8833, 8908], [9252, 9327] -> 0.4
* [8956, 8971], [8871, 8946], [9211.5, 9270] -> 0.6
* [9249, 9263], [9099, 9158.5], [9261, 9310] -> 0.3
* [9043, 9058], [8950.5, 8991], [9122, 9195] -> -0.4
